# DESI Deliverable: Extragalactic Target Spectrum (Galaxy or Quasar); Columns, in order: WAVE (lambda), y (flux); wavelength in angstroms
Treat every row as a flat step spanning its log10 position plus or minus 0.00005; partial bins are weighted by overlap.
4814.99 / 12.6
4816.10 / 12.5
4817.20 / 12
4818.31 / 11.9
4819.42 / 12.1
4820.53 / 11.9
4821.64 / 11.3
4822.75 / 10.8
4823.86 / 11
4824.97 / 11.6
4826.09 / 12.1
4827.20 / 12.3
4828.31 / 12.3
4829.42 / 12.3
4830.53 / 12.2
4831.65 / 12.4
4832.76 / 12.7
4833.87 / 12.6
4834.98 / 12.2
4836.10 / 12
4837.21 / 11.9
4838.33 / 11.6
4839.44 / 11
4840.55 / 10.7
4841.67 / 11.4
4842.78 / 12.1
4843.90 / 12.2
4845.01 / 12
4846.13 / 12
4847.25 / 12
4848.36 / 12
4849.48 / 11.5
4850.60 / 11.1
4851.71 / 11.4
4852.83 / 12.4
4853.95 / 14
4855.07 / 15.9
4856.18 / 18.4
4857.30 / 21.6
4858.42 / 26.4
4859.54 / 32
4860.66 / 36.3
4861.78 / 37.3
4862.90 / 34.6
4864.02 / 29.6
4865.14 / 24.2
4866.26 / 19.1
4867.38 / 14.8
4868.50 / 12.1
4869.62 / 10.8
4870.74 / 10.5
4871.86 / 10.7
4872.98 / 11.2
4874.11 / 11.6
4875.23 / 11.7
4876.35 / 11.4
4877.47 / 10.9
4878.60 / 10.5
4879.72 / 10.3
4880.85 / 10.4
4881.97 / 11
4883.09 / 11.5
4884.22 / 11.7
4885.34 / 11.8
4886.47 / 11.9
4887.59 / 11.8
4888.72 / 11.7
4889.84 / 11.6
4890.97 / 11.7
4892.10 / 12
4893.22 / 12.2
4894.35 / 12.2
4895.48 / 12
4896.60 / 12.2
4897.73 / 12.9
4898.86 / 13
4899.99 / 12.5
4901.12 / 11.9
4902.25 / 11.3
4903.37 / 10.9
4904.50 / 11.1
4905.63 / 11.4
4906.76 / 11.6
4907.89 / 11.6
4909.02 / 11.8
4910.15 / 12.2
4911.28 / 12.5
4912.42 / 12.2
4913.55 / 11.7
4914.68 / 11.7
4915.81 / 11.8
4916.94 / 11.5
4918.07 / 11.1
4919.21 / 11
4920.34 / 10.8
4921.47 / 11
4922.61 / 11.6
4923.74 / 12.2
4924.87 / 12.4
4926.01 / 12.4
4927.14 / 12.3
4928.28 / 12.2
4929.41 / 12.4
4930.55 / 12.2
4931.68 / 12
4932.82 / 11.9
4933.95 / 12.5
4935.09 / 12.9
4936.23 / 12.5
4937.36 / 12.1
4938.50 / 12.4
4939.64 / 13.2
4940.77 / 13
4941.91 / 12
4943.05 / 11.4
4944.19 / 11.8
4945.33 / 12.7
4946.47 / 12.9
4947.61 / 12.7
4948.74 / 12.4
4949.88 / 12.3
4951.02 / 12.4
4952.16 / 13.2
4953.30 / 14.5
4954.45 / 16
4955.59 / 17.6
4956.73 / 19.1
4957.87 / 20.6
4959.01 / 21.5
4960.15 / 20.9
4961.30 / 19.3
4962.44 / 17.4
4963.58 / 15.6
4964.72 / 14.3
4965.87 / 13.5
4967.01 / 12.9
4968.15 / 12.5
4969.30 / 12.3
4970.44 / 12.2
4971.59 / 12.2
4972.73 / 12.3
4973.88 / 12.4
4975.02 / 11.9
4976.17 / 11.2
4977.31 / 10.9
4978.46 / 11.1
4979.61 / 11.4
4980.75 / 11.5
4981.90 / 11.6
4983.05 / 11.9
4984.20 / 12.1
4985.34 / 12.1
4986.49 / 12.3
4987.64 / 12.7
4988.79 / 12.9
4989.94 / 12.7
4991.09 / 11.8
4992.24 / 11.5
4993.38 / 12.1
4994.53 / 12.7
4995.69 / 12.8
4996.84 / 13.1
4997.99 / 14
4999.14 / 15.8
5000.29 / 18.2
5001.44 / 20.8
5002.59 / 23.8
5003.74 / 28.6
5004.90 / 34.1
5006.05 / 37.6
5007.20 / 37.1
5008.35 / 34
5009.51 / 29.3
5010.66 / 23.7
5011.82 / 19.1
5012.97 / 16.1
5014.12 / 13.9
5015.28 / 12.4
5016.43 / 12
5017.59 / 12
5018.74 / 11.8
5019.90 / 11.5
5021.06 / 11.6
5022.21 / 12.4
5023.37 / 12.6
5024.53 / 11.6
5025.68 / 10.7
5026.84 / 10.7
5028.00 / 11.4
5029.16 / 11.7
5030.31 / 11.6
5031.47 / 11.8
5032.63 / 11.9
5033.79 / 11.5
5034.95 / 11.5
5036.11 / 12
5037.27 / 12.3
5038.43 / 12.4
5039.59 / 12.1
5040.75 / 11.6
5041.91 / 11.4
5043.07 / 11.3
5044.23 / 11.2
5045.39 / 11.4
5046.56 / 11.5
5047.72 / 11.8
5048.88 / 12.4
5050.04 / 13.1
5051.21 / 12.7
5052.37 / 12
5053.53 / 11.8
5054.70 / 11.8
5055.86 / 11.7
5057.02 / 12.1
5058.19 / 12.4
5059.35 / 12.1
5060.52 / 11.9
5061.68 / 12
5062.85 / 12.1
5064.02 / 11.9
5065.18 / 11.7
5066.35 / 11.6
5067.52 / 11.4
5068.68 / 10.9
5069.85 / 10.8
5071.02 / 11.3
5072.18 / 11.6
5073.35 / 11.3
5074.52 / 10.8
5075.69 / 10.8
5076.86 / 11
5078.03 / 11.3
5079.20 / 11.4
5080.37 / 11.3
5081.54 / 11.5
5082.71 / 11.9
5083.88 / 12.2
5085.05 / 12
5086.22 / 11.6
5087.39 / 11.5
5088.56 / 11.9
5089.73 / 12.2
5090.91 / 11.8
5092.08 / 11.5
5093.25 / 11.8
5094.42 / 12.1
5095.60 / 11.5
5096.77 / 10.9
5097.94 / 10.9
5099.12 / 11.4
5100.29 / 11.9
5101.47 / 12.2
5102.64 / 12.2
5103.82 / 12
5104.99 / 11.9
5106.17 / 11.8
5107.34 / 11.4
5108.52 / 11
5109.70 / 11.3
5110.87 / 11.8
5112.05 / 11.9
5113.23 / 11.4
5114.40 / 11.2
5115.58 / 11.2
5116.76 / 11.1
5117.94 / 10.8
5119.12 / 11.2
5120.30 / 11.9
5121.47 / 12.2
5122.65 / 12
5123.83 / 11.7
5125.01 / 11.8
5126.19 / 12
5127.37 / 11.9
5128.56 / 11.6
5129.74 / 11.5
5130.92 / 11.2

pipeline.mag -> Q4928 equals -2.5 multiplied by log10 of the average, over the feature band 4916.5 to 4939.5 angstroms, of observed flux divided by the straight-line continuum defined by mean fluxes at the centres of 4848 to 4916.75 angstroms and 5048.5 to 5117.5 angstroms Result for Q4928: 0.15 mag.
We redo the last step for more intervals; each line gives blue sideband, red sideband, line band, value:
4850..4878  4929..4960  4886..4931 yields 0.31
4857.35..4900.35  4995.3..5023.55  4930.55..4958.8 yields 0.29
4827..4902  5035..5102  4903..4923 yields 0.19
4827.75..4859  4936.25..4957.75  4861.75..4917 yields 0.01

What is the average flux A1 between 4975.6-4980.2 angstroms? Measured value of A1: 11.2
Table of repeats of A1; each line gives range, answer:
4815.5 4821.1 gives 12.1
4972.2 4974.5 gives 12.3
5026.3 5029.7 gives 11.3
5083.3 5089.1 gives 11.8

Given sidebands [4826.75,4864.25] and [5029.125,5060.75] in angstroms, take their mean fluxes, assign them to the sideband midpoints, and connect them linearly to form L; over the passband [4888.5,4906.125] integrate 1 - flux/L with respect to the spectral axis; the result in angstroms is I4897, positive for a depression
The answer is 3.67 angstroms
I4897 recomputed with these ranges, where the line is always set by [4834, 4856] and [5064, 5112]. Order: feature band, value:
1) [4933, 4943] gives -0.45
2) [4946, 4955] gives -1.05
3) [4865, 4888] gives -0.09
